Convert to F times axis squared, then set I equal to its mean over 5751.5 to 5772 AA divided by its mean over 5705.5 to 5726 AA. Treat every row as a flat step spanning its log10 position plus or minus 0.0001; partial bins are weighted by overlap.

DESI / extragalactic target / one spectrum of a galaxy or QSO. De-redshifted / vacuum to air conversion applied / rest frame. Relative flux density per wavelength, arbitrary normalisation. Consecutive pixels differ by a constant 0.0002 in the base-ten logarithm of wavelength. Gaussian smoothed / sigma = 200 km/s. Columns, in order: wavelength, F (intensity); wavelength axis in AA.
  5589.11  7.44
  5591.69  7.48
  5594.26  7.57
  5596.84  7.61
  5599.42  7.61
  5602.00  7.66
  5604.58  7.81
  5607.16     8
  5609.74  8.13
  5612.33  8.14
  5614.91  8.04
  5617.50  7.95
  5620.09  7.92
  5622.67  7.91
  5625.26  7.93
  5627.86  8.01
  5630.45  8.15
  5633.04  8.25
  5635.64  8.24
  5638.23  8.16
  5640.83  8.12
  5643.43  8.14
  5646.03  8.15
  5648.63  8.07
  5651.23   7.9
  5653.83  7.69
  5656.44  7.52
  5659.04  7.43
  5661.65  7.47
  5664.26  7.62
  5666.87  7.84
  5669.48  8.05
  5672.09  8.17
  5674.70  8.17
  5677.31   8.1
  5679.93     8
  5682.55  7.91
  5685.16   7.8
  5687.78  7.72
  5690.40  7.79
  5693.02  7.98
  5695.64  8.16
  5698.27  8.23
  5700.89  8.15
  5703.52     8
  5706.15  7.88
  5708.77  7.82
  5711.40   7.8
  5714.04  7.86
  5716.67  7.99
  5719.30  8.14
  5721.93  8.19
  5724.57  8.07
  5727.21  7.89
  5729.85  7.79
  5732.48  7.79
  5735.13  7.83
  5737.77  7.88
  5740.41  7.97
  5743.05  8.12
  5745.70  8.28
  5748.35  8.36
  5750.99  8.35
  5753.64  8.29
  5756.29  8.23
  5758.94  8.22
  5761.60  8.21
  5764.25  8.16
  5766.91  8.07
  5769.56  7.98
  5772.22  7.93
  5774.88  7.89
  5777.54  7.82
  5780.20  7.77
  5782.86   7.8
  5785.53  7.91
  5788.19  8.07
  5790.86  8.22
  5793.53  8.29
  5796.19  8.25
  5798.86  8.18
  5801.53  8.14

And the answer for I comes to 1.04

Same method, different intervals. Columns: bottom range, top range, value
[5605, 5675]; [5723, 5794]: 1.05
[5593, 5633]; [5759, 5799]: 1.08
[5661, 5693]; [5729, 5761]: 1.05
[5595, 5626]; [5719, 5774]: 1.07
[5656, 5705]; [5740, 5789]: 1.05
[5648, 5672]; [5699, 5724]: 1.05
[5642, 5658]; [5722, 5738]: 1.03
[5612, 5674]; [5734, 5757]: 1.06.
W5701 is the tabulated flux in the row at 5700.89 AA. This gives 8.15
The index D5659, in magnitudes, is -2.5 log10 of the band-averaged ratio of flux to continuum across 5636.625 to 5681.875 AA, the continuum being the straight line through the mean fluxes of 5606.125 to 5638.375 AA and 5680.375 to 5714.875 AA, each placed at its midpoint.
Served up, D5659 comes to 0.01 mag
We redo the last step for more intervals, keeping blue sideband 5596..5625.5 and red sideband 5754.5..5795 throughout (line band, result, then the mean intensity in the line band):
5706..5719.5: 0.01 mag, 7.9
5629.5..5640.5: -0.04 mag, 8.2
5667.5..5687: -0.01 mag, 8.02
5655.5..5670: 0.04 mag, 7.64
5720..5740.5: 0.01 mag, 7.93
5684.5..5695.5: 0.01 mag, 7.86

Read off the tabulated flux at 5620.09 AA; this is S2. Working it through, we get 7.92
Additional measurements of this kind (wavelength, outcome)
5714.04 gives 7.86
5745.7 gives 8.28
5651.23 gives 7.9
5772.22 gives 7.93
